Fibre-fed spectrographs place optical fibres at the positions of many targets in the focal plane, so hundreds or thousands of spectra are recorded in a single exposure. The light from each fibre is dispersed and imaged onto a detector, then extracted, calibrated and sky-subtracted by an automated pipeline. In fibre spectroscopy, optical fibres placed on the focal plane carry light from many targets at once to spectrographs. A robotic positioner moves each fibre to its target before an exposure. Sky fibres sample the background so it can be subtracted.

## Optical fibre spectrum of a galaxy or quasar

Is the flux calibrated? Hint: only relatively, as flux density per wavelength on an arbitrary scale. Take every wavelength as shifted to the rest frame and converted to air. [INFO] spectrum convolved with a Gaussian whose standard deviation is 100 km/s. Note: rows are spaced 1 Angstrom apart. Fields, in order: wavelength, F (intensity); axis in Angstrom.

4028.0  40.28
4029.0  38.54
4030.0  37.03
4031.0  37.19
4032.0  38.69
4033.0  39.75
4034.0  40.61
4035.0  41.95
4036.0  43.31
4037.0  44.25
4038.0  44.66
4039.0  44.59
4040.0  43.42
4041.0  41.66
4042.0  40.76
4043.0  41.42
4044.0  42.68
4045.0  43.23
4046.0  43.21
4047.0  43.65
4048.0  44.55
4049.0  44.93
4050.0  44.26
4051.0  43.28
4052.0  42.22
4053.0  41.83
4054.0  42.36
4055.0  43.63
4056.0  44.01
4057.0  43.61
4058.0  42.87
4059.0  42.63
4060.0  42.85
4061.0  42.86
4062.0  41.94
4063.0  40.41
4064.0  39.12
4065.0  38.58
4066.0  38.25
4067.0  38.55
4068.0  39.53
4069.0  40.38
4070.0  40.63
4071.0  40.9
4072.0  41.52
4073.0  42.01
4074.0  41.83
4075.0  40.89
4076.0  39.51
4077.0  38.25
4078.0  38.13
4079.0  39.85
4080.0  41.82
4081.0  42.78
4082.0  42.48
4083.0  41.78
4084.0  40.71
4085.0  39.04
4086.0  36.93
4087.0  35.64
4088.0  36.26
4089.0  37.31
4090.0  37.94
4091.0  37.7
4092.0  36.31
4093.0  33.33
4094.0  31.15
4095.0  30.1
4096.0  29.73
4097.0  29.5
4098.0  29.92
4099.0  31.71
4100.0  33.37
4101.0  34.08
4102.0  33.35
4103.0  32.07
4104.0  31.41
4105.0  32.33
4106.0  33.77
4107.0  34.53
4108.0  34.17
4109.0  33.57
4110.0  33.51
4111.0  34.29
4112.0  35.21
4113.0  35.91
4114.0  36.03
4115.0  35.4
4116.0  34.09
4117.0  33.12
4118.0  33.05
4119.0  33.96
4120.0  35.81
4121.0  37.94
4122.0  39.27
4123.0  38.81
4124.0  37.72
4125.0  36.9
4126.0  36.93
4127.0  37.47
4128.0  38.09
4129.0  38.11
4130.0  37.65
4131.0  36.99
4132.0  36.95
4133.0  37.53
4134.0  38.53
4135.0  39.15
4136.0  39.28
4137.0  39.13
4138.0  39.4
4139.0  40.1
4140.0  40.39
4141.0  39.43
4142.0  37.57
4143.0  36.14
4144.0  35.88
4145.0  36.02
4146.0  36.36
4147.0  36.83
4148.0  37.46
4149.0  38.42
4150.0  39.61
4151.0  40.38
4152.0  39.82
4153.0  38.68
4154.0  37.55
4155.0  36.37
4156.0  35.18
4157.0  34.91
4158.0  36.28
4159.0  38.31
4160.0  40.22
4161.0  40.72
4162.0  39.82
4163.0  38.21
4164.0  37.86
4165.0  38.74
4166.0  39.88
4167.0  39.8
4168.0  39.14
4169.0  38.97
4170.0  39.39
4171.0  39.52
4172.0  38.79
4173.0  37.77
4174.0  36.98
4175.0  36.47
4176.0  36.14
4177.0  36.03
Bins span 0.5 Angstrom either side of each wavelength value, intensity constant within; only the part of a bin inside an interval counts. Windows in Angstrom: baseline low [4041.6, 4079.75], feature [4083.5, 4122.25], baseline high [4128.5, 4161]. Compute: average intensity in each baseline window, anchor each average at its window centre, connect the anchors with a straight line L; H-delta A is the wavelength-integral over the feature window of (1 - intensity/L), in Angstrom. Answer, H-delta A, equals 5.24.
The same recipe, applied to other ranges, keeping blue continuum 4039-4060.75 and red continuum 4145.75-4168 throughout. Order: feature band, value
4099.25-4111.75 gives 2.22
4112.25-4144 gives 1.82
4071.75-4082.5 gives 0.26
